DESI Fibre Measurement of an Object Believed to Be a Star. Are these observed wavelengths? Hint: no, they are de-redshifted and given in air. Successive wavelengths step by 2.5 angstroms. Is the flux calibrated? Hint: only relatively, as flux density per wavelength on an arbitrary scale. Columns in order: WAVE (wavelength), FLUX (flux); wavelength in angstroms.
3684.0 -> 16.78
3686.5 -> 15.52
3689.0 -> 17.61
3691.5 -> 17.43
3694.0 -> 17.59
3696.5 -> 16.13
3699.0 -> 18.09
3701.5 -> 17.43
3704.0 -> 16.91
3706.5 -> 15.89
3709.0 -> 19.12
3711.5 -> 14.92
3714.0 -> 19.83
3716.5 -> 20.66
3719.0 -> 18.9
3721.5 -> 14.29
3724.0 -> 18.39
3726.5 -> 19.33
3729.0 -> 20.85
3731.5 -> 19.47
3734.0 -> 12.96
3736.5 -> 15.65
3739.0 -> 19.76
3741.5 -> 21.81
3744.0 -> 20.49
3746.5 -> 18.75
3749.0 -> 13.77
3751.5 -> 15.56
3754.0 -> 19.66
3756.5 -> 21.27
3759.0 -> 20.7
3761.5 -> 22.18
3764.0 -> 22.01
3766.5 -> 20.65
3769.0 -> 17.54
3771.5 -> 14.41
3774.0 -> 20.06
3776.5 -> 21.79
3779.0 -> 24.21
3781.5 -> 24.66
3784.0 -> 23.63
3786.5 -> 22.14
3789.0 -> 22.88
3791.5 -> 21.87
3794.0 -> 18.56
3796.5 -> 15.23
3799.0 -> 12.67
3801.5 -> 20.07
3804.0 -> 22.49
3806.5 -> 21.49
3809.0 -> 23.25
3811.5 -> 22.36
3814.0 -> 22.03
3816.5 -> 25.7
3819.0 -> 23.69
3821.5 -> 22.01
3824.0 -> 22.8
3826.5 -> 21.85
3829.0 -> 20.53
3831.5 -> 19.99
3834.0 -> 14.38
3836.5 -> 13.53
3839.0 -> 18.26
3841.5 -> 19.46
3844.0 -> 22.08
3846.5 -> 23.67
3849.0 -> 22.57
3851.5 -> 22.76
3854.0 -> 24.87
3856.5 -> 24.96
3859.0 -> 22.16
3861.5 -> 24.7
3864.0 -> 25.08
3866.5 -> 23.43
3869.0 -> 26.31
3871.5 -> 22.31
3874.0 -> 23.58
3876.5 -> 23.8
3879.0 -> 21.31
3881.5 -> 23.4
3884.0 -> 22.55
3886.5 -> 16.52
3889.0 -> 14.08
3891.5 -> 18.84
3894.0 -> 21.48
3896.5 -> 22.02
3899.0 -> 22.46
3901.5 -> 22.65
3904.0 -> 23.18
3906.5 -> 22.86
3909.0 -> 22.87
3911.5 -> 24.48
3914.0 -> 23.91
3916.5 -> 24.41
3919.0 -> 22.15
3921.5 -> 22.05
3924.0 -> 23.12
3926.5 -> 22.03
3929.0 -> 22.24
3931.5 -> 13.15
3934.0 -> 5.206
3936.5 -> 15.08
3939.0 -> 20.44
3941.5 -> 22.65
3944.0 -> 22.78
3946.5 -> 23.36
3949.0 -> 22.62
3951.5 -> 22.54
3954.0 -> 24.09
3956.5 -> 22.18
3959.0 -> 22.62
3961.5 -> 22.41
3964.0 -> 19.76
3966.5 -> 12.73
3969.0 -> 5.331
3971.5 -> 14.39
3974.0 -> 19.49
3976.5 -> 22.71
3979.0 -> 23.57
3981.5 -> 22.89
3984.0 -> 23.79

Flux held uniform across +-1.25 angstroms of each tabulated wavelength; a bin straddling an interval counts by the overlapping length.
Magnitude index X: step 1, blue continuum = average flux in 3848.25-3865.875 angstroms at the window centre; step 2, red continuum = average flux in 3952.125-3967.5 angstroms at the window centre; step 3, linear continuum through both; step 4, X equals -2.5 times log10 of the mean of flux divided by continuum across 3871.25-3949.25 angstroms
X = 0.07 mag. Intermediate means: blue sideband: 23.9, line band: 21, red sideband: 20.8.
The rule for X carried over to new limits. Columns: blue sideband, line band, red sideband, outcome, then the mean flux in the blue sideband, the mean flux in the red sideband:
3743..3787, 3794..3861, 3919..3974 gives -0.06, 20.2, 19.2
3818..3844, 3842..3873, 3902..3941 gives -0.18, 19.7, 20.6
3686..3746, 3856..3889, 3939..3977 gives -0.18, 17.9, 19.9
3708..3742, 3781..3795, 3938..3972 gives -0.19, 18.2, 20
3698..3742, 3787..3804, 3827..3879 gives 0.07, 17.9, 21.9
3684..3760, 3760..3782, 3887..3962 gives -0.11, 17.9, 21.1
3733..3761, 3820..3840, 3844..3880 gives 0.15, 18.4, 23.6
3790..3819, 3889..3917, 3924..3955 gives -0.11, 20.7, 19.8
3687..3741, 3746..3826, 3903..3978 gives -0.12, 17.7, 20.2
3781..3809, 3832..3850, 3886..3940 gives 0.07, 20.5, 20.3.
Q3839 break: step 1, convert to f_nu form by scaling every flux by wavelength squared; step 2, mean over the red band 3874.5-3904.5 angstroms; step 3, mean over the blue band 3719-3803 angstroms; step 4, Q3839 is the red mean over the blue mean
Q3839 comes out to 1.16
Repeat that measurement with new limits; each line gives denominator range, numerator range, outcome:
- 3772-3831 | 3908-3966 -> 1.05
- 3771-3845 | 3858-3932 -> 1.12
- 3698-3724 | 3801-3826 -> 1.36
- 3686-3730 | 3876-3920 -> 1.36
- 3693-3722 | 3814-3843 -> 1.23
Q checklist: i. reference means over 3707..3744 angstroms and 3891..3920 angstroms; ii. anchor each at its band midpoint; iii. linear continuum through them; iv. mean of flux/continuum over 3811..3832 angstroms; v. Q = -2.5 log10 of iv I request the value -0.09 mag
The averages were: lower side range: 18.3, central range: 22.4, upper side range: 22.7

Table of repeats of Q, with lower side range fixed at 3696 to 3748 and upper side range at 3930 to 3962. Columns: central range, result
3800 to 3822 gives -0.19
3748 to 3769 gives -0.06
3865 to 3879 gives -0.22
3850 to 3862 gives -0.24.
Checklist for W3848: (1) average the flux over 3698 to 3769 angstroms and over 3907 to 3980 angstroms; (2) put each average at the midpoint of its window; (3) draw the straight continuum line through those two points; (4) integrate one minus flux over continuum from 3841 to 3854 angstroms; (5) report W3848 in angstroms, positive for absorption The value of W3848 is -2.1 angstroms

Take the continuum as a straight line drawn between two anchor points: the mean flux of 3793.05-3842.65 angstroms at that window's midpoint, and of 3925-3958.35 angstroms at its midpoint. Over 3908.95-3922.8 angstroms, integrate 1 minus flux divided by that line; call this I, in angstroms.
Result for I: -2.3 angstroms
